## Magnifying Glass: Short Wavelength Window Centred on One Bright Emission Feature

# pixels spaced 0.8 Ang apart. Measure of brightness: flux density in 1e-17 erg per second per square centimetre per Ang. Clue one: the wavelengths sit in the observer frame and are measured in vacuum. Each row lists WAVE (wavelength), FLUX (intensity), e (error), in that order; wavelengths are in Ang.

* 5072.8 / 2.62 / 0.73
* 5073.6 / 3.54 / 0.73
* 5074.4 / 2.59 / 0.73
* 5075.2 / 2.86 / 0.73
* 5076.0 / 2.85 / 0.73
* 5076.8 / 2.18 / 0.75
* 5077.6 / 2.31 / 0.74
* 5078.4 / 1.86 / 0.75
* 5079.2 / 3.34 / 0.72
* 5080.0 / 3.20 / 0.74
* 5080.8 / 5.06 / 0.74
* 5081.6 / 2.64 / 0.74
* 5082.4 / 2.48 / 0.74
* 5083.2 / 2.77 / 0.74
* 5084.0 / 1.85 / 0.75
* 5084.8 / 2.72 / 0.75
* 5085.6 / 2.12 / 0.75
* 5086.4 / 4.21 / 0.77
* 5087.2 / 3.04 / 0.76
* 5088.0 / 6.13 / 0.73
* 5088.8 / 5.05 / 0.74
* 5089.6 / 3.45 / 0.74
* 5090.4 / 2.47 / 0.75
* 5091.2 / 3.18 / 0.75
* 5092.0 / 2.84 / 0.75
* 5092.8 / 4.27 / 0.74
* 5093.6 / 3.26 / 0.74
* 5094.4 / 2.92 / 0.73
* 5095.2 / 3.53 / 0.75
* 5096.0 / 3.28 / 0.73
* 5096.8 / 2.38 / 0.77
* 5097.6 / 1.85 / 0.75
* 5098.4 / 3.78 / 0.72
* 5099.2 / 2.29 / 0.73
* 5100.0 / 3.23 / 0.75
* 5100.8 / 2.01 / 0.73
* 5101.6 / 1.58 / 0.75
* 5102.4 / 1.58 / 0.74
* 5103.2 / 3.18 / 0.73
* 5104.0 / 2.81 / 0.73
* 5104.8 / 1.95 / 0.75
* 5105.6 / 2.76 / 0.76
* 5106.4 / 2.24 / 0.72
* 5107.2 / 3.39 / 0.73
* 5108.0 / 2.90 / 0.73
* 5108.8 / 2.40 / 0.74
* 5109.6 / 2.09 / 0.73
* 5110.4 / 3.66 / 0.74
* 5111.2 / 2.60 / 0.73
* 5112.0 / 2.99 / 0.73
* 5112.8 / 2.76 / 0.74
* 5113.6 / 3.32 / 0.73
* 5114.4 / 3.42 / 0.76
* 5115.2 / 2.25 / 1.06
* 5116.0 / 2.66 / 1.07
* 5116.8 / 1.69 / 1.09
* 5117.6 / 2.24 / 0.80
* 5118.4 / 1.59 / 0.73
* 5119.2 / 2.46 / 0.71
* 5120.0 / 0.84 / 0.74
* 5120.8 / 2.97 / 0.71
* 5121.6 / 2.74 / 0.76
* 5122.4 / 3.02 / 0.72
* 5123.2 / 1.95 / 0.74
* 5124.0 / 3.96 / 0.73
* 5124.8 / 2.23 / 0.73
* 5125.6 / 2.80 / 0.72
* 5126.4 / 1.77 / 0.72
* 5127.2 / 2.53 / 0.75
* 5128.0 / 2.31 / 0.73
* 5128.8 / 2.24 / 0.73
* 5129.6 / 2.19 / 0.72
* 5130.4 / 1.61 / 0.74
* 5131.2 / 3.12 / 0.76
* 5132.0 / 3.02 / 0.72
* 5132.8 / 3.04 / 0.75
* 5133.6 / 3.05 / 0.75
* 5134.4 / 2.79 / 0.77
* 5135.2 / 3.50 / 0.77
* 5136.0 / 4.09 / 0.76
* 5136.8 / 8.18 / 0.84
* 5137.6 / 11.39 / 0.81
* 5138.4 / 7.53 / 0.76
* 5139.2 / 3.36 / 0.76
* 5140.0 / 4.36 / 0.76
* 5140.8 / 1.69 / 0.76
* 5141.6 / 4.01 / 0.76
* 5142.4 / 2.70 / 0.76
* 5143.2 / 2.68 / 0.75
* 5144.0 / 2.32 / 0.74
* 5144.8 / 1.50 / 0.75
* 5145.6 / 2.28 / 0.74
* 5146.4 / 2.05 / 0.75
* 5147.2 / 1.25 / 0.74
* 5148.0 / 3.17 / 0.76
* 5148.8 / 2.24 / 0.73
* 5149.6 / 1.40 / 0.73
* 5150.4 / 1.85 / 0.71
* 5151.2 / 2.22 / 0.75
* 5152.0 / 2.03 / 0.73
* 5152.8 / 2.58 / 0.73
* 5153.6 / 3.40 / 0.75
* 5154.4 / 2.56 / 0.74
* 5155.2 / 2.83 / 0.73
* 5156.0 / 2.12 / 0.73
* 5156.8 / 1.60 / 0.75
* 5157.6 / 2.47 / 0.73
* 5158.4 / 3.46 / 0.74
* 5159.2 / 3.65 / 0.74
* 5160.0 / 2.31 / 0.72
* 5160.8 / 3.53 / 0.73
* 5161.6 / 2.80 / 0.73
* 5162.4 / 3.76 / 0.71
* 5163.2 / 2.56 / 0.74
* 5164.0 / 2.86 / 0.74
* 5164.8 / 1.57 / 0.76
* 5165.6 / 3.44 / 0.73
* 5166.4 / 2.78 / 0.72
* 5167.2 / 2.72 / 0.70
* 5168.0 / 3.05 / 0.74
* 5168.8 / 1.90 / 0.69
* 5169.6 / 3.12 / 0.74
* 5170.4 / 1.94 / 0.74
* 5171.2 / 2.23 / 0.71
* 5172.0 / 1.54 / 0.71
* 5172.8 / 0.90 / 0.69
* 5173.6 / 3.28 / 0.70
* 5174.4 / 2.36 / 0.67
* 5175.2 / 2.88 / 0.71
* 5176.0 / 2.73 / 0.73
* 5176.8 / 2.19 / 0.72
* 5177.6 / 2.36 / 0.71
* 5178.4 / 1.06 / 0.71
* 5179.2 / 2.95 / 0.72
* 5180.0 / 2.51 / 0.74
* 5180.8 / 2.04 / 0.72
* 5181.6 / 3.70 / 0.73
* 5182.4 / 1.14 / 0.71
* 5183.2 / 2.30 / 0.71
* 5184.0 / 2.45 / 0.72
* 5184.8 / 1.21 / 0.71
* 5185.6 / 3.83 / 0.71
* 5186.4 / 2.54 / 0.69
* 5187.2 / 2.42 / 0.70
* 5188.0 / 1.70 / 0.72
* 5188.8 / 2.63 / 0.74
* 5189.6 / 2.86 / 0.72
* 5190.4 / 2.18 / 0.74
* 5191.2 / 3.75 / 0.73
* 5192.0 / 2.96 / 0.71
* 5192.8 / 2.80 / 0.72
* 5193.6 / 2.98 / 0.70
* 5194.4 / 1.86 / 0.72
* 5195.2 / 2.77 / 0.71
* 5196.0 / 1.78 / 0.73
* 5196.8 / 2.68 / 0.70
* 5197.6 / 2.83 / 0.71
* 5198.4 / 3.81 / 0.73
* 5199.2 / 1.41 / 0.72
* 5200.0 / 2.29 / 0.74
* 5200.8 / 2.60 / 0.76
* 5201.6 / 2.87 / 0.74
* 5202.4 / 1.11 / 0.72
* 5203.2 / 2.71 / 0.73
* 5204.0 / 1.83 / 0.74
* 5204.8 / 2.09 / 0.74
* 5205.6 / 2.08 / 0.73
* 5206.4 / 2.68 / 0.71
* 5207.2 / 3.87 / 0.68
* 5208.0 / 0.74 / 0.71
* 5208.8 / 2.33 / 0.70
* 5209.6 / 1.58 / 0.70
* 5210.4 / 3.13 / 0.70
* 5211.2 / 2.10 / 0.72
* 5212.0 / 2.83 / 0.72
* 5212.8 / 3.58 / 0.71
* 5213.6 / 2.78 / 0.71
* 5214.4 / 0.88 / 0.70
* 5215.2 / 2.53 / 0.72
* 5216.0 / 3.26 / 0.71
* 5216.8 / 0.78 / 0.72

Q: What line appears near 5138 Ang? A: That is [O III]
